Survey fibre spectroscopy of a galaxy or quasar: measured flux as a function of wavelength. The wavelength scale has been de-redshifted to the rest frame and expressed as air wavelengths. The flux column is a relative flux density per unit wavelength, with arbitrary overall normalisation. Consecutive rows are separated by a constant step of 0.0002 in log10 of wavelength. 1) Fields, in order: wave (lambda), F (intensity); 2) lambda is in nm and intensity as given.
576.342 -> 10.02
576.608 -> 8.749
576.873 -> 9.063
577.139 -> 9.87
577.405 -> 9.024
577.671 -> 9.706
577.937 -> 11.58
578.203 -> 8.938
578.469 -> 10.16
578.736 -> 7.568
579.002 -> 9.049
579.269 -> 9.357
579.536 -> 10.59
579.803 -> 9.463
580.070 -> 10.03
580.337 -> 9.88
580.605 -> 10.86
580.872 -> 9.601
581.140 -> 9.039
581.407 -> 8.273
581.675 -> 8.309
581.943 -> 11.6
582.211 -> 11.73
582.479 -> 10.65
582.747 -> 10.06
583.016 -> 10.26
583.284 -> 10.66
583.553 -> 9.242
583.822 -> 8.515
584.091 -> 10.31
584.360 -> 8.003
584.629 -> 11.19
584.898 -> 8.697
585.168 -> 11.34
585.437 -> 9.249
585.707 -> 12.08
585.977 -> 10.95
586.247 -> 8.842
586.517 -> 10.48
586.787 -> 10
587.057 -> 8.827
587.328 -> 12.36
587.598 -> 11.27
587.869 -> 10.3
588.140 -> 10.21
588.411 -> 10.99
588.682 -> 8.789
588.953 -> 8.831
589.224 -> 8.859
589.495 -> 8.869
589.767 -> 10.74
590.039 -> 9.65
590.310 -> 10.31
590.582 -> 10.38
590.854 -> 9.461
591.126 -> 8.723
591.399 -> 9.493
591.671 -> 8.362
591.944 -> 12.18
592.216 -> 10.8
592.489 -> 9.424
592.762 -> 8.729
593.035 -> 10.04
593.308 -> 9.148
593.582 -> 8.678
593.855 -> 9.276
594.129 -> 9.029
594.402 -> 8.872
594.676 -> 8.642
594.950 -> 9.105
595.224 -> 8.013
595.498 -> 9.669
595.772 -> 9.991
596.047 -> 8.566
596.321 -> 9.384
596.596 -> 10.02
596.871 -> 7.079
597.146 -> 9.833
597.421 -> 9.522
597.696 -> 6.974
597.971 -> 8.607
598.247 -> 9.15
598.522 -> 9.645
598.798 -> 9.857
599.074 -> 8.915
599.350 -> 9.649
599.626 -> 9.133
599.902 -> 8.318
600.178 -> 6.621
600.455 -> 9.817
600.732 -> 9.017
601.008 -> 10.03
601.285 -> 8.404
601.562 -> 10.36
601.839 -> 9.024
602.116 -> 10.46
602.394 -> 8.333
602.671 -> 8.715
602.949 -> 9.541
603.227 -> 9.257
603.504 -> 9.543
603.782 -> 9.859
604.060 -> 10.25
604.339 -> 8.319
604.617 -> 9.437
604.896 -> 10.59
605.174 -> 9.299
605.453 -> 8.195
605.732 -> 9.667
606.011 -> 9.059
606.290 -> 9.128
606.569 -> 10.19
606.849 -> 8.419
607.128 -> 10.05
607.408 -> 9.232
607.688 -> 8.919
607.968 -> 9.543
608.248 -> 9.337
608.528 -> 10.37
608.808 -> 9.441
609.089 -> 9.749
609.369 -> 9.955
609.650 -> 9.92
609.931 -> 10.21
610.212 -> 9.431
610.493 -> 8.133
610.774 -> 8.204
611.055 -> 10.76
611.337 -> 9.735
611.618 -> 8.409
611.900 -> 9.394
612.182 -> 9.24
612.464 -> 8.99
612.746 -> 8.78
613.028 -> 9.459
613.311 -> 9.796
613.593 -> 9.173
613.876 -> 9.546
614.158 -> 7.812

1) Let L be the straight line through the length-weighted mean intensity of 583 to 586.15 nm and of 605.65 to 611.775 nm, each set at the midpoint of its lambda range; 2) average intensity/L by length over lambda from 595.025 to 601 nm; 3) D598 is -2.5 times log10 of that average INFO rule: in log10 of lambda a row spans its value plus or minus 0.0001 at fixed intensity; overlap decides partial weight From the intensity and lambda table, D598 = 0.09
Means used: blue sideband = 10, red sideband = 9.45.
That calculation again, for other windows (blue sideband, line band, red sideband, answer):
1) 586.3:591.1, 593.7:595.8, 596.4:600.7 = 0.03 mag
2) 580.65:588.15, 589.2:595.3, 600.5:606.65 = 0.04 mag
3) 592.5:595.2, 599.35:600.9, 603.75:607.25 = 0.06 mag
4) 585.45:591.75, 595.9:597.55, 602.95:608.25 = 0.07 mag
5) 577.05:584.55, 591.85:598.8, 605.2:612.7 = 0.04 mag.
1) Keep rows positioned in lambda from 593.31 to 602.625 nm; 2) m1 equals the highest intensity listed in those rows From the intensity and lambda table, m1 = 10.46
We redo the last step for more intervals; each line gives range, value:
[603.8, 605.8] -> 10.59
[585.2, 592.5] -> 12.36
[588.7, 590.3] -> 10.74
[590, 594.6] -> 12.18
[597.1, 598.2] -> 9.833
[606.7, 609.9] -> 10.37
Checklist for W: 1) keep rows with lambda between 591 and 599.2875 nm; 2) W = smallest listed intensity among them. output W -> 6.974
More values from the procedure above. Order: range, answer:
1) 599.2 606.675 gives 6.621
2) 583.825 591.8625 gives 8.003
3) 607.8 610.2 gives 9.337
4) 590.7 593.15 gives 8.362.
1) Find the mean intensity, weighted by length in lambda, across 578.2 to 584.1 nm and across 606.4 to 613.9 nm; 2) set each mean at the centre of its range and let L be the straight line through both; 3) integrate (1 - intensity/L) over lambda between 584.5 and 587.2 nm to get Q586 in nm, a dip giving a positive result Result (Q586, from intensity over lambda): -0.13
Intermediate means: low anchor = 9.75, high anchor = 9.42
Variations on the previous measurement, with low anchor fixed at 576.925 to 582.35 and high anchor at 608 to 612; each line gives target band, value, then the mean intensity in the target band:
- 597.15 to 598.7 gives 0.11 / 8.9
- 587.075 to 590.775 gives -0.16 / 10.1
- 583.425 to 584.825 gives 0.04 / 9.42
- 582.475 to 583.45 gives -0.06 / 10.3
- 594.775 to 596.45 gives 0.09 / 9.11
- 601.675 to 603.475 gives 0.06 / 9.26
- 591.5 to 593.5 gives -0.03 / 9.77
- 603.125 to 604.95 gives 0.00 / 9.57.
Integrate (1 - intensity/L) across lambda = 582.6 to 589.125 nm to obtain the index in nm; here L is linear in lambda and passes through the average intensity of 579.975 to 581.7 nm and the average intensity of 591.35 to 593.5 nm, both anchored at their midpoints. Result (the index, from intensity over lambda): -0.31 nm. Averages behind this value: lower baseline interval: 9.48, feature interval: 10.1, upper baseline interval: 9.75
